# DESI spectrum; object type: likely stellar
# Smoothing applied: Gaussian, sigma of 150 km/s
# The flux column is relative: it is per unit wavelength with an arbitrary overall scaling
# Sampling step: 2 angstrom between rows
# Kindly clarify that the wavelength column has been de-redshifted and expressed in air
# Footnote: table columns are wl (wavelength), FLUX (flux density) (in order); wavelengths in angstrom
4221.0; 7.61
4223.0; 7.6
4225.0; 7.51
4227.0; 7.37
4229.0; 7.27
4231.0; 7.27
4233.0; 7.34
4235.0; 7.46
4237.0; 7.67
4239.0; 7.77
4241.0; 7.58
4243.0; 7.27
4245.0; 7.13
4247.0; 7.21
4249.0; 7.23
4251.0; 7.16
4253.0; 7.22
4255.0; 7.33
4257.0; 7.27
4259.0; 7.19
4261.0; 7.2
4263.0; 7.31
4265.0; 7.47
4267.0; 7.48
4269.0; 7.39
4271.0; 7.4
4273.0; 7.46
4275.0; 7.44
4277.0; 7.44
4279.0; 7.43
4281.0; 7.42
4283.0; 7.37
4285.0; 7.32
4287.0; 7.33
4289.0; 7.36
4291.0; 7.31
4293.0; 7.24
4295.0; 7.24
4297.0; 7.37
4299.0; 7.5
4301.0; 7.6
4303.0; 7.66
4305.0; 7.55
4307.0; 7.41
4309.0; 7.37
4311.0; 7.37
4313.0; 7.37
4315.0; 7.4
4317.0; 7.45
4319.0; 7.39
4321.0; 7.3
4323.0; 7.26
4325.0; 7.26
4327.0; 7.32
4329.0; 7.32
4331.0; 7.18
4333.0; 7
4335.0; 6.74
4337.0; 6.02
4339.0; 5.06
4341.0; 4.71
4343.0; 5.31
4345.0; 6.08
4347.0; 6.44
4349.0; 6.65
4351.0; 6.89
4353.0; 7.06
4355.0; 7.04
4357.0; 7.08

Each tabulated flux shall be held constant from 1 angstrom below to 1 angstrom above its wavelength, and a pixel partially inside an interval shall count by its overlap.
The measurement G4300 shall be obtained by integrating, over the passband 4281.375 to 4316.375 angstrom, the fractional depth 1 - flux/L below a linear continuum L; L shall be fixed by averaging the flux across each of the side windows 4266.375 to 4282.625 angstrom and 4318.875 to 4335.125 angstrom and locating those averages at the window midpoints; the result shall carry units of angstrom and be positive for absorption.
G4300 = -0.3 angstrom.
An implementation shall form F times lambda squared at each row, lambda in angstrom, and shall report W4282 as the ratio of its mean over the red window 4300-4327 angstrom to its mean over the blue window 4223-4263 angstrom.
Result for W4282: 1.04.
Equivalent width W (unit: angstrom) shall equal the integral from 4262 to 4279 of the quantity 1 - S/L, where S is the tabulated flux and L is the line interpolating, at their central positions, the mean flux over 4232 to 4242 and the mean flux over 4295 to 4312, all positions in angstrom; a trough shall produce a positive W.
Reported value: 0.20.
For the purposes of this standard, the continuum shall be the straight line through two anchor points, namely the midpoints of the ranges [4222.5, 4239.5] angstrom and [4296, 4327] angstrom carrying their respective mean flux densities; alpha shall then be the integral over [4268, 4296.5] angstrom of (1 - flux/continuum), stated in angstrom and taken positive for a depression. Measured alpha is 0.2 angstrom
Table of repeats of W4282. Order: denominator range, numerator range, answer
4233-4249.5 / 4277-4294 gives 1.01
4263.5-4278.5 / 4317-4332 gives 1.01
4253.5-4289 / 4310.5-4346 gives 0.94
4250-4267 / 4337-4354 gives 0.86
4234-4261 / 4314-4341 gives 0.97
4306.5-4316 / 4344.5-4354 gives 0.92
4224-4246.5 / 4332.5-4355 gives 0.88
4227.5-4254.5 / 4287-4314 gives 1.04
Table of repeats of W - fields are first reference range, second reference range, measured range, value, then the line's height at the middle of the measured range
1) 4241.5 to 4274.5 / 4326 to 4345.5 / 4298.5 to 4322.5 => -3.0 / 6.61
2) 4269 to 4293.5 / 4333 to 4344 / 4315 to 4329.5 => -2.7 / 6.18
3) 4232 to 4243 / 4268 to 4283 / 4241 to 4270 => 0.8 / 7.48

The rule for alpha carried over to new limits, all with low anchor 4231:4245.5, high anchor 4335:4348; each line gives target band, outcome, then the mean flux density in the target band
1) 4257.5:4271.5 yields -0.7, 7.34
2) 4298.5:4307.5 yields -1.7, 7.55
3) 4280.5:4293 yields -1.3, 7.34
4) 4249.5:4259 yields -0.1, 7.24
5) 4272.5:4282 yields -0.9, 7.44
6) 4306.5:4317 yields -2.0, 7.39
